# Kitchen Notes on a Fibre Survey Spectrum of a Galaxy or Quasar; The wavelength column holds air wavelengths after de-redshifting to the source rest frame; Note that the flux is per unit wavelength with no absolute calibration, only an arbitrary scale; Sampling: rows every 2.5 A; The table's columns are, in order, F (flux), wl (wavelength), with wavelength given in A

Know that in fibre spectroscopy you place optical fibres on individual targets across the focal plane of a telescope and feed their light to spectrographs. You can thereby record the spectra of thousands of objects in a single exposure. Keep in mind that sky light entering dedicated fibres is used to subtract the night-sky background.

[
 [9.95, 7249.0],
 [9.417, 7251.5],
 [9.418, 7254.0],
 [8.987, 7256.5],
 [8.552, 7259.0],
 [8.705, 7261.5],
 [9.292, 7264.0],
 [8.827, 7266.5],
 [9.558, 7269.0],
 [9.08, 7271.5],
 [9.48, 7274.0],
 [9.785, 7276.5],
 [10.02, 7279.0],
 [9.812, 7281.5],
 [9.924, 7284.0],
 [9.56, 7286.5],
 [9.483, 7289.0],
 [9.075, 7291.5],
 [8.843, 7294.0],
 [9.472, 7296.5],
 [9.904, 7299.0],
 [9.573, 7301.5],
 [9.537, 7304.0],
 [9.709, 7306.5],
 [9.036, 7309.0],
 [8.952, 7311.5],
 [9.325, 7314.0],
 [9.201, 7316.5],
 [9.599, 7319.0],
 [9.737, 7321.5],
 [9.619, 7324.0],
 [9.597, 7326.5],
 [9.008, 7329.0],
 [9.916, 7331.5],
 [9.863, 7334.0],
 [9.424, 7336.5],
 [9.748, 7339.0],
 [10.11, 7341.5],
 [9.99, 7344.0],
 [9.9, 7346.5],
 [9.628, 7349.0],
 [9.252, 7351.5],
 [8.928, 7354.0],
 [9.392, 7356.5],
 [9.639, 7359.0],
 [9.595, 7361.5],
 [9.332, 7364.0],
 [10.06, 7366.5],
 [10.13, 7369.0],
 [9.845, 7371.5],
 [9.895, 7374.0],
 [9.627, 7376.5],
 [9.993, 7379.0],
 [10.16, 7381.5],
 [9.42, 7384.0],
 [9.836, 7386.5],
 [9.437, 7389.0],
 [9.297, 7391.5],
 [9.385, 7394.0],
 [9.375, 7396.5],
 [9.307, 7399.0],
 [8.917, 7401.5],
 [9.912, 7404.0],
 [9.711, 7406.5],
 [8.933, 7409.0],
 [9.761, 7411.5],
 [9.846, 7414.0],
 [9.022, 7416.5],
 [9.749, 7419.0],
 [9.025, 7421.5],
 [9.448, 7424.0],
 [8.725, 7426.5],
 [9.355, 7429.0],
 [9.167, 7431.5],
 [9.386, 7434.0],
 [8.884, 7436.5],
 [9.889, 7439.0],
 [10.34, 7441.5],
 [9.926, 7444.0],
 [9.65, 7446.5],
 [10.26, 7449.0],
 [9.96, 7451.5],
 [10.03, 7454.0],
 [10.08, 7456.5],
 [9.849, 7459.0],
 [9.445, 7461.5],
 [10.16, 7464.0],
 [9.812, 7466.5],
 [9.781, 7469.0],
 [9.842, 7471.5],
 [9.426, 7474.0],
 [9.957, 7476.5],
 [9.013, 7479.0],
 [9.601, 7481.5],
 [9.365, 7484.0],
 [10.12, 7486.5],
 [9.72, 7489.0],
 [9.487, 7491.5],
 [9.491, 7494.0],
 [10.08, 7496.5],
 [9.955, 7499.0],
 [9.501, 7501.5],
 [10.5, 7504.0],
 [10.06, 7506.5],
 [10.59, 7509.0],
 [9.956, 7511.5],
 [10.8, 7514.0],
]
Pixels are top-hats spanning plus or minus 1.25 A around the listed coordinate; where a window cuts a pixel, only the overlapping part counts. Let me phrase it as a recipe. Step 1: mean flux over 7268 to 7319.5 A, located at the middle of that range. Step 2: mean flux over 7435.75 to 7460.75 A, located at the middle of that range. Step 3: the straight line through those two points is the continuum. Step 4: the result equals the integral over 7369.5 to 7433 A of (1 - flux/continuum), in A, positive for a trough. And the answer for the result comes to 1.8 A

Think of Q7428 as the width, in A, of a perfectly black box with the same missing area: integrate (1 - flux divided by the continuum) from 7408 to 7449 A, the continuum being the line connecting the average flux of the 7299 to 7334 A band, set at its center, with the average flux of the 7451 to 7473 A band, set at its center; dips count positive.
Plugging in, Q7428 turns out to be 1.3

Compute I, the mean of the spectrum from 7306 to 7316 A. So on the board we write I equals 9.22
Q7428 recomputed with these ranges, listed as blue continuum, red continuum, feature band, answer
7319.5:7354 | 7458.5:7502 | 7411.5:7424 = 0.3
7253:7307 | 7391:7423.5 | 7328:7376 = -1.4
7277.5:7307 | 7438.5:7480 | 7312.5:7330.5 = 0.3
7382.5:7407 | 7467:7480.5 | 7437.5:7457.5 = -0.9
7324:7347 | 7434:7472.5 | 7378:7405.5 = 0.7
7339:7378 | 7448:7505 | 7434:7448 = 0.1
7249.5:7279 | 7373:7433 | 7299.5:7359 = -1.2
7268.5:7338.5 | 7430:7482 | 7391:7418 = 0.7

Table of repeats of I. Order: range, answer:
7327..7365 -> 9.58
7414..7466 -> 9.63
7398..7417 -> 9.44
